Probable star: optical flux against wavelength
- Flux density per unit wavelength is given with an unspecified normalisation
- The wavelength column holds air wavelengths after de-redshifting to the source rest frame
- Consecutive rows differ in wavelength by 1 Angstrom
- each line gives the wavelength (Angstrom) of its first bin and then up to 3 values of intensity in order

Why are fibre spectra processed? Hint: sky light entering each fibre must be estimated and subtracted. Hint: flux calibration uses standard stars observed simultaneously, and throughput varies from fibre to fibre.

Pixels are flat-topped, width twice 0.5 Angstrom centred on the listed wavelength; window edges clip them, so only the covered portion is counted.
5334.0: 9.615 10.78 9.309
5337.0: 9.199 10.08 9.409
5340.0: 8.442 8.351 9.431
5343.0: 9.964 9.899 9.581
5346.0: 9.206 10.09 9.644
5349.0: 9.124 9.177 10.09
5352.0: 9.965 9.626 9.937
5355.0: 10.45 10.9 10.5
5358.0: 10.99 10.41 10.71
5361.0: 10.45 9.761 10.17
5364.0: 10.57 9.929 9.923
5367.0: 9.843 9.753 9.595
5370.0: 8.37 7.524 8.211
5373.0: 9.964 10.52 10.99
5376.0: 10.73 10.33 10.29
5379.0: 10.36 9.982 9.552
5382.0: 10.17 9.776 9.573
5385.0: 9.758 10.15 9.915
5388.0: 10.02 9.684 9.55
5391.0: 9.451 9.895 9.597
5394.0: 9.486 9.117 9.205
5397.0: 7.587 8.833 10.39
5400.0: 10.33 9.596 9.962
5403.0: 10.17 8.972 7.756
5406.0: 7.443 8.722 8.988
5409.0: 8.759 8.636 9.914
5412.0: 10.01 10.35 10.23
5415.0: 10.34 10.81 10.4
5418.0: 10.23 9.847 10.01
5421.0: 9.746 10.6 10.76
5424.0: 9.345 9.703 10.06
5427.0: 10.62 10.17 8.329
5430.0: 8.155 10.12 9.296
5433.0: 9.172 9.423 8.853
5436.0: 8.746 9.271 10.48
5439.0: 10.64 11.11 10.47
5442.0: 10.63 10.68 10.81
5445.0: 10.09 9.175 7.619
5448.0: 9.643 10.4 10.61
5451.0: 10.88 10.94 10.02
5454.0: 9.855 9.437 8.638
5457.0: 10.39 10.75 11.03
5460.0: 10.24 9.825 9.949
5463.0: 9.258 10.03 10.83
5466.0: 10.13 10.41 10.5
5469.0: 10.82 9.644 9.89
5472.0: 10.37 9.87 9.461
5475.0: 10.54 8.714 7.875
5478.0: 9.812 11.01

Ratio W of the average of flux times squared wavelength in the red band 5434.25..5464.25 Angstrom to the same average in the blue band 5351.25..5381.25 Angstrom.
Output 1.03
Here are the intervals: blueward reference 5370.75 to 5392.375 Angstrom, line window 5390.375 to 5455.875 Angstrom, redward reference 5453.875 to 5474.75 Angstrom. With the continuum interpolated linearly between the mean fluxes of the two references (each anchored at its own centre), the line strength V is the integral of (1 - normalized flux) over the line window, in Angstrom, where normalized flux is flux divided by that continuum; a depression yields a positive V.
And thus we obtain 1.8 Angstrom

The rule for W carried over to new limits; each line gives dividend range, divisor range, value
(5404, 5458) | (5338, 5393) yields 1.02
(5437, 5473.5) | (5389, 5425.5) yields 1.08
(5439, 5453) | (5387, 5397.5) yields 1.11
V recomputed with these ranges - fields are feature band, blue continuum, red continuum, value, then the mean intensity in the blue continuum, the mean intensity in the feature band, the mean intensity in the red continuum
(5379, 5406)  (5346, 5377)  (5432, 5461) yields 1.12 Angstrom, 9.93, 9.53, 9.98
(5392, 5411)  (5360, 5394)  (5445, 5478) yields 1.42 Angstrom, 9.84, 9.13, 9.93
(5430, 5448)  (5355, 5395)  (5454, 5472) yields 0.55 Angstrom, 9.93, 9.75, 10.1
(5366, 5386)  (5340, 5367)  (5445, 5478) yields 0.32 Angstrom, 9.93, 9.77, 9.93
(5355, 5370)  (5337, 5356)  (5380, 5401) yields -0.92 Angstrom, 9.61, 10.2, 9.61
